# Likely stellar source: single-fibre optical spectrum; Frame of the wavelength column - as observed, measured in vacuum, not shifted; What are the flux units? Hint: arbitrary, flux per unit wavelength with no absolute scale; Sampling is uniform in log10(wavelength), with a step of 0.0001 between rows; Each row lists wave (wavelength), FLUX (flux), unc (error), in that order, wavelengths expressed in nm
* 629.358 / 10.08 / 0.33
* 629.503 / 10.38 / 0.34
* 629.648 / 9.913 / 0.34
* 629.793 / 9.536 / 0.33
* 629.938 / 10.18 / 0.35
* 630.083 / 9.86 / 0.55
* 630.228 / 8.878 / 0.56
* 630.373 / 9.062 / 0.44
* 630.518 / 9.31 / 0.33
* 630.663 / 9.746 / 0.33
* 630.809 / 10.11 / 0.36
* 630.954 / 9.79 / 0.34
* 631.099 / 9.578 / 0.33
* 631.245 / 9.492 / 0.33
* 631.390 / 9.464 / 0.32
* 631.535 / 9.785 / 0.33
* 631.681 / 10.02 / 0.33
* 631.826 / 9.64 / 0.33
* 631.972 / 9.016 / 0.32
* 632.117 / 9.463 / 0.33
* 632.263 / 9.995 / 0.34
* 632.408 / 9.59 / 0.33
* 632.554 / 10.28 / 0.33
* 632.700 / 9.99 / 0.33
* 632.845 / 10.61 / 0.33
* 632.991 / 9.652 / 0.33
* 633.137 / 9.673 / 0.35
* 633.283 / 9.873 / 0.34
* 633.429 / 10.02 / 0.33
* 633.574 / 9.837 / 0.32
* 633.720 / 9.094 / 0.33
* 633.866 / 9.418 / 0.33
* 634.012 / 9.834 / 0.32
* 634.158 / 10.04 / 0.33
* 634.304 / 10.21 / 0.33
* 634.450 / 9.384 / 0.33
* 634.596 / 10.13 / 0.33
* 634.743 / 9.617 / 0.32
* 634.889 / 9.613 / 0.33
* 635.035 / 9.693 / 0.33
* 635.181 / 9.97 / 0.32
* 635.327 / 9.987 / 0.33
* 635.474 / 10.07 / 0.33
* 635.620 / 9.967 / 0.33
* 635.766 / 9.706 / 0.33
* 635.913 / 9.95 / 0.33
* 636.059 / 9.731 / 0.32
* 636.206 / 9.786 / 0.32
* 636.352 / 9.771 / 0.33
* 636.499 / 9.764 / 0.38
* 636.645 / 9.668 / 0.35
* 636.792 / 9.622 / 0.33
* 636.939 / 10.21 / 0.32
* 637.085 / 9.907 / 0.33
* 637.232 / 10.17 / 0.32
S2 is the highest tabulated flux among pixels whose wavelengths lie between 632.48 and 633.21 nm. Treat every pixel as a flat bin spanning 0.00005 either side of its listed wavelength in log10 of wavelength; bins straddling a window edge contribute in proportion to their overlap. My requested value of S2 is 10.61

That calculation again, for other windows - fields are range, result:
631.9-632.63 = 10.28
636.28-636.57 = 9.771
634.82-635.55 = 10.07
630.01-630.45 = 9.86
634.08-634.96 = 10.21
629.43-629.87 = 10.38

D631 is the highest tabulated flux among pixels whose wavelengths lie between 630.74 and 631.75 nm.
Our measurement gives 10.11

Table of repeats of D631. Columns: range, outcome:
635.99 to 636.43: 9.786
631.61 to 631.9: 10.02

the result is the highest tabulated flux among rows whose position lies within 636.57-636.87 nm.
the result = 9.668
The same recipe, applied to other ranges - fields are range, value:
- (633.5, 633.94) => 9.837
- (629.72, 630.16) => 10.18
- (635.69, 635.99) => 9.95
